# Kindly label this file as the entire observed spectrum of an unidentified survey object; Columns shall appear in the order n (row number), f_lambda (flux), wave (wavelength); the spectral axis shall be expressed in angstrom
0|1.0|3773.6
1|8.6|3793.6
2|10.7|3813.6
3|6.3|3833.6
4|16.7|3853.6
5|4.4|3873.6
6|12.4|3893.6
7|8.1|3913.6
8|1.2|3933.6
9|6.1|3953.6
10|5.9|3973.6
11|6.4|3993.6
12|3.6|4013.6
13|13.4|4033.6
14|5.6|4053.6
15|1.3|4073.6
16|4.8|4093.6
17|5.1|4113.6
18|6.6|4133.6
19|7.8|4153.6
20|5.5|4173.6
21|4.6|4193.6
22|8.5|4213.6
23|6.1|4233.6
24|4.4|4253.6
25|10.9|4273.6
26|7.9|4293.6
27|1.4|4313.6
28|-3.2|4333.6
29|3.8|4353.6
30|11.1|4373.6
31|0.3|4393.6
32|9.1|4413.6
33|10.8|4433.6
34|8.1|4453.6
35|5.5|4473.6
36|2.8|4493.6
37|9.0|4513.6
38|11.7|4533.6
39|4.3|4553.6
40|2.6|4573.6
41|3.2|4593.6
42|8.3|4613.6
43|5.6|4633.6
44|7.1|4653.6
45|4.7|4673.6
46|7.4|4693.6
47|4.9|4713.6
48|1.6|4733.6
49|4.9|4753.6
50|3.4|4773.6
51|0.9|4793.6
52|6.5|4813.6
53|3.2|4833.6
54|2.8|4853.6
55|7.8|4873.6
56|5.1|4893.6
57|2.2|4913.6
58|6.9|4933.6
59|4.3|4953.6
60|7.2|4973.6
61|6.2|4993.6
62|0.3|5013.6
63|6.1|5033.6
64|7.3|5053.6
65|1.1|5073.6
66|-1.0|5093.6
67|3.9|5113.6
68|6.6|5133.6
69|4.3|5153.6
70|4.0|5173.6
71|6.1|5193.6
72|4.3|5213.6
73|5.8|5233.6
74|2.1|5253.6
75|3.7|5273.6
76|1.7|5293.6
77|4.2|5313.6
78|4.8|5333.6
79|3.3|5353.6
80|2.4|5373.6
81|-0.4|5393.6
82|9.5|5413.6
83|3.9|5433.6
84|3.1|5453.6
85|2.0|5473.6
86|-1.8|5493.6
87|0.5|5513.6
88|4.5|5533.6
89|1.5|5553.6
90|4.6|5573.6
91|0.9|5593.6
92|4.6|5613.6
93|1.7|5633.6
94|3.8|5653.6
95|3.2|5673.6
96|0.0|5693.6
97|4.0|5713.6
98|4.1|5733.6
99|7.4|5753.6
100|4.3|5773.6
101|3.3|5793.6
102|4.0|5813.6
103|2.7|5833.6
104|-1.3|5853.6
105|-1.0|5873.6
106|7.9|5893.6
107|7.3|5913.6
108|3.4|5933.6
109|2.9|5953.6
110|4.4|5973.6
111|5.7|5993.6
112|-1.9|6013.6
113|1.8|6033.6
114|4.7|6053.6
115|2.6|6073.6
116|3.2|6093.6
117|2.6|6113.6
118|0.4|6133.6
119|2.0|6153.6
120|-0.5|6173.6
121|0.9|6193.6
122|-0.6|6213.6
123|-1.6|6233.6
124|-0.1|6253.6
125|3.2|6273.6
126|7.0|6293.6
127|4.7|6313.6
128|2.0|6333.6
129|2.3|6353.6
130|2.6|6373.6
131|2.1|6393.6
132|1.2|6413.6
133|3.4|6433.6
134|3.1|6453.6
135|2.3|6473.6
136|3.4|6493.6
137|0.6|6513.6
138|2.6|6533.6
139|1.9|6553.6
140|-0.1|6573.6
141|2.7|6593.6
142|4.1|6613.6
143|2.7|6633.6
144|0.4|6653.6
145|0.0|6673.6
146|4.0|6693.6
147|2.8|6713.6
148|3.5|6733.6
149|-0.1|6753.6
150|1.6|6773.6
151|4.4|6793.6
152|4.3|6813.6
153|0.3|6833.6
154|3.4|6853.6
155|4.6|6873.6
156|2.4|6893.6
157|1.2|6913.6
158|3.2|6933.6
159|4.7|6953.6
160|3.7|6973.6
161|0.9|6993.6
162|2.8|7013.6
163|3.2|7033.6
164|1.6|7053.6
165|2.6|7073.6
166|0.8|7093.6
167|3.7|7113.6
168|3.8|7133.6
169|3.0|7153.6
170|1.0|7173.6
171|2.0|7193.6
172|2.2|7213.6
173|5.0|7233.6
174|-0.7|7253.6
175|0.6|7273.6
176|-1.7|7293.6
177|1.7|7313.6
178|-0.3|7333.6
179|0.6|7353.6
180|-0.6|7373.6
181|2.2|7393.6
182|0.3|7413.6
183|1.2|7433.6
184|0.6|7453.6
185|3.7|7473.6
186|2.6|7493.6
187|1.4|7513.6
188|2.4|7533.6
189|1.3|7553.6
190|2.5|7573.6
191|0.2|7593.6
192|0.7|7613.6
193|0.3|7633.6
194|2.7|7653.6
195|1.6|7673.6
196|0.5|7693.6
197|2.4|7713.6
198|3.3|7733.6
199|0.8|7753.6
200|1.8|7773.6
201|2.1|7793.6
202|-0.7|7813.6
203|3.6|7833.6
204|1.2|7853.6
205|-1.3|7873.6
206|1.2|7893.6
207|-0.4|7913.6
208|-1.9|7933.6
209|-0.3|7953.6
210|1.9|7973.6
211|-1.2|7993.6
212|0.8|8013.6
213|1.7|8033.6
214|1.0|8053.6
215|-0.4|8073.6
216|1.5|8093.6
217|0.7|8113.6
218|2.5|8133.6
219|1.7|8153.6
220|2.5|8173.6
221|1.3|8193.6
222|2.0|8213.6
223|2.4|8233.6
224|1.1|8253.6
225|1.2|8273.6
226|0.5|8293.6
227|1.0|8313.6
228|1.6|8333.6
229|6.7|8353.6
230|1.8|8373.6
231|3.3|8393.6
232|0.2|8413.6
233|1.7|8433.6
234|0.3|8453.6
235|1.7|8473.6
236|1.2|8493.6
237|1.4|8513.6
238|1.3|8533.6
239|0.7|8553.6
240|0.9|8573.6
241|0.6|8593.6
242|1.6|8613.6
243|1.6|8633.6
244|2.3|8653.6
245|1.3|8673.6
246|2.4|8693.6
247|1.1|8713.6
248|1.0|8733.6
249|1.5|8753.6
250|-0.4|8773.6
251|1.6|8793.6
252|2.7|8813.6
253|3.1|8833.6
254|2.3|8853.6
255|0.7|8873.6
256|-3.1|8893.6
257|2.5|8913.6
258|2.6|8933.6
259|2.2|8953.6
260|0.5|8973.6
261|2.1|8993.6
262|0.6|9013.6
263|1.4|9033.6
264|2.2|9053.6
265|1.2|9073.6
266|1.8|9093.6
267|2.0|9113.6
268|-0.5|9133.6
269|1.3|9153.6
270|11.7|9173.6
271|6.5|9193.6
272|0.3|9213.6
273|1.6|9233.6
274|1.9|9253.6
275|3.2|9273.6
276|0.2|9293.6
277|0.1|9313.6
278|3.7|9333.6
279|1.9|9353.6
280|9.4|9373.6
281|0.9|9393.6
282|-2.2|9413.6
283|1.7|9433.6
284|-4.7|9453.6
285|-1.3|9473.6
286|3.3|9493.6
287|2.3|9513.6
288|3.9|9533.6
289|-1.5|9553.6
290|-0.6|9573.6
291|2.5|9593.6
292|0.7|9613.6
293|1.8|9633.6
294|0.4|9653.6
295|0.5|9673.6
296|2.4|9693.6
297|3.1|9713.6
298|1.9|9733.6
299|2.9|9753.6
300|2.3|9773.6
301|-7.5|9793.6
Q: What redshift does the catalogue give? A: 1.46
